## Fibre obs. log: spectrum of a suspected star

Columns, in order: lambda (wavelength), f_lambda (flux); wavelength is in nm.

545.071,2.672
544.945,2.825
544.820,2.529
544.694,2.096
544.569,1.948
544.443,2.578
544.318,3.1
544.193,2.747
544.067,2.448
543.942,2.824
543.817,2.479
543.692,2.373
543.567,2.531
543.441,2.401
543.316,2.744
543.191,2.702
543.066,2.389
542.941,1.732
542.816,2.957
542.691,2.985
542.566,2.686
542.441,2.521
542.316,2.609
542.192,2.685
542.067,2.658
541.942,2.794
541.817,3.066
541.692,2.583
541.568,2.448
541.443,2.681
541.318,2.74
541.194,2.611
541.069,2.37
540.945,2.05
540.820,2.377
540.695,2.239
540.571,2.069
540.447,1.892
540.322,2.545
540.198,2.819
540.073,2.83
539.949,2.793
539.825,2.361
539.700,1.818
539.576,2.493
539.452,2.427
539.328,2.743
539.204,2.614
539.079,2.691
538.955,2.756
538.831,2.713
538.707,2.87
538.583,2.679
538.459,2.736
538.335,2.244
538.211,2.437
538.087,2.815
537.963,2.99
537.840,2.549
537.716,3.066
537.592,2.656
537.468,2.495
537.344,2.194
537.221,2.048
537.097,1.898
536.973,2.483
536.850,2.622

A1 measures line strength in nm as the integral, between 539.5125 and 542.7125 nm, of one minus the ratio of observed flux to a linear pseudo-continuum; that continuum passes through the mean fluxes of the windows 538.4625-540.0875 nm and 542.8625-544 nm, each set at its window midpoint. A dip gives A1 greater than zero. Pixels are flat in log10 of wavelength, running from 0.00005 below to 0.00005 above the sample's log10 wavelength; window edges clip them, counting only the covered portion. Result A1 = 0.02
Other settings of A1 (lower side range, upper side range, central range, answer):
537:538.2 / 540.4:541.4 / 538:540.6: -0.150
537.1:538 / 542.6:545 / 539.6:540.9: 0.080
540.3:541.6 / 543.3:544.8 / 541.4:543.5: -0.167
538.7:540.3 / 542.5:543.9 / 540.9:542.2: -0.021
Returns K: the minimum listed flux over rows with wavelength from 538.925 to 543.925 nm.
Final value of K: 1.732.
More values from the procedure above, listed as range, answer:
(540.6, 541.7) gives 2.05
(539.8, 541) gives 1.892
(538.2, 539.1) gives 2.244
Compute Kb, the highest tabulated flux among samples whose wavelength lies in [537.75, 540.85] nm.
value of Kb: 2.99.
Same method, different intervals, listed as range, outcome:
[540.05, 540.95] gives 2.83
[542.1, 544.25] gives 2.985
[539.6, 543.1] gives 3.066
